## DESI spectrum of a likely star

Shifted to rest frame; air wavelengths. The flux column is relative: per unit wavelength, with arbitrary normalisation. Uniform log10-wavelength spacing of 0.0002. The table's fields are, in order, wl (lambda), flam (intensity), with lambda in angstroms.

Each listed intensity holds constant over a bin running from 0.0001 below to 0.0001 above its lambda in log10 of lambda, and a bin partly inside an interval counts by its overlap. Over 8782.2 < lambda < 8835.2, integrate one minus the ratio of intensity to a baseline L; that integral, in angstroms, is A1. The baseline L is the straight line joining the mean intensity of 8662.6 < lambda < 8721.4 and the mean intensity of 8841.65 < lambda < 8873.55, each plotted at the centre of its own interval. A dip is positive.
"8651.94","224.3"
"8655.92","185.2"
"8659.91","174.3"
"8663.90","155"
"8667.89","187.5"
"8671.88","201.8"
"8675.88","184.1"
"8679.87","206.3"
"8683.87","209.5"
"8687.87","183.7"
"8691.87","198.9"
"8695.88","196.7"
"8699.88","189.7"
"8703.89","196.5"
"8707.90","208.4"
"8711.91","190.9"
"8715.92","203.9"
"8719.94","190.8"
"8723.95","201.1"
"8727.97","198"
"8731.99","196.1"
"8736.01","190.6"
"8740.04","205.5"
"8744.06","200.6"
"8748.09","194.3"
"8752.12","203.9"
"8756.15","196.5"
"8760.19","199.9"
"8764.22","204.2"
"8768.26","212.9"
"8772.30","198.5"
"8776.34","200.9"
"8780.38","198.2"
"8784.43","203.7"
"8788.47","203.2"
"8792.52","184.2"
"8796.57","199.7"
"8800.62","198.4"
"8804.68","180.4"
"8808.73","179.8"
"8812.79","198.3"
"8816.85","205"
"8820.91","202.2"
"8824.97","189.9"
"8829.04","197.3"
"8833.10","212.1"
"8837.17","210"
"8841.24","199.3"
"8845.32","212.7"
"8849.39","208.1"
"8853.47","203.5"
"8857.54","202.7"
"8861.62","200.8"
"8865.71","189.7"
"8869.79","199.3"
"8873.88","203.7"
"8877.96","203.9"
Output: 0.9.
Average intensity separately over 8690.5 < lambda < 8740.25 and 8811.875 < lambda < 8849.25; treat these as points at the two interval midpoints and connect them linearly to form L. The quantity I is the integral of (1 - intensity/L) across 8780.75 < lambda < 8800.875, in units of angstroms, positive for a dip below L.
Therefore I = 0.34 angstroms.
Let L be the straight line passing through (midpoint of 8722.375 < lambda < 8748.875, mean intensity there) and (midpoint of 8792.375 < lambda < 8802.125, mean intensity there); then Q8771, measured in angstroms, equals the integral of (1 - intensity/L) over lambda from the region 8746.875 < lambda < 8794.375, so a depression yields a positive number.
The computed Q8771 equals -0.8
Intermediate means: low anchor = 198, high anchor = 196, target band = 200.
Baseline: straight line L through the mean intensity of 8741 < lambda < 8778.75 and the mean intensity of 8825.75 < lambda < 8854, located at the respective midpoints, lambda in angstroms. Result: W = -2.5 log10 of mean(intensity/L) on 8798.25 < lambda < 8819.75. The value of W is 0.06 mag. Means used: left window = 201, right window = 206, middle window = 193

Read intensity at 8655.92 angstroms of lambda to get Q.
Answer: 185.2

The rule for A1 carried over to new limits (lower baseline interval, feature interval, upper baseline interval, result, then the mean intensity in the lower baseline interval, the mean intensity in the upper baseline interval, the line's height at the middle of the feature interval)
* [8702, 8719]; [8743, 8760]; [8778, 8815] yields -0.2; 199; 194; 197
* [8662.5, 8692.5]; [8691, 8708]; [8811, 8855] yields -0.3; 191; 204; 193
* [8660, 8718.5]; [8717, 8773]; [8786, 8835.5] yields -1.5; 193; 196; 194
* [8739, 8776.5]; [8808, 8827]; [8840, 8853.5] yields 0.8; 202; 207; 205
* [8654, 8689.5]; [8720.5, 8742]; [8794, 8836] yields -0.7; 188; 196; 191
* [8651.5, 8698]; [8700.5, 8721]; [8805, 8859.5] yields -0.5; 191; 201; 193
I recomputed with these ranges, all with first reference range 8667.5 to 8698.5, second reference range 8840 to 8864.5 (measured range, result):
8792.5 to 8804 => 0.4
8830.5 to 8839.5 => -0.3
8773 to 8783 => 0.1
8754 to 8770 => -0.3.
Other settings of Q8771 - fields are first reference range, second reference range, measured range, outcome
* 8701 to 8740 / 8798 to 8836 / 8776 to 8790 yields -0.34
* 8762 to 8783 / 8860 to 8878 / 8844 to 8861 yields -0.54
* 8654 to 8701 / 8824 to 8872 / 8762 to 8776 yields -0.59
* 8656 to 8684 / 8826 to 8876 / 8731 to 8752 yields -0.53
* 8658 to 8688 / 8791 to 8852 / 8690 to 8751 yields -1.94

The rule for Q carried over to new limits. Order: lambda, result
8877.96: 203.9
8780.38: 198.2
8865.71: 189.7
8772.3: 198.5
